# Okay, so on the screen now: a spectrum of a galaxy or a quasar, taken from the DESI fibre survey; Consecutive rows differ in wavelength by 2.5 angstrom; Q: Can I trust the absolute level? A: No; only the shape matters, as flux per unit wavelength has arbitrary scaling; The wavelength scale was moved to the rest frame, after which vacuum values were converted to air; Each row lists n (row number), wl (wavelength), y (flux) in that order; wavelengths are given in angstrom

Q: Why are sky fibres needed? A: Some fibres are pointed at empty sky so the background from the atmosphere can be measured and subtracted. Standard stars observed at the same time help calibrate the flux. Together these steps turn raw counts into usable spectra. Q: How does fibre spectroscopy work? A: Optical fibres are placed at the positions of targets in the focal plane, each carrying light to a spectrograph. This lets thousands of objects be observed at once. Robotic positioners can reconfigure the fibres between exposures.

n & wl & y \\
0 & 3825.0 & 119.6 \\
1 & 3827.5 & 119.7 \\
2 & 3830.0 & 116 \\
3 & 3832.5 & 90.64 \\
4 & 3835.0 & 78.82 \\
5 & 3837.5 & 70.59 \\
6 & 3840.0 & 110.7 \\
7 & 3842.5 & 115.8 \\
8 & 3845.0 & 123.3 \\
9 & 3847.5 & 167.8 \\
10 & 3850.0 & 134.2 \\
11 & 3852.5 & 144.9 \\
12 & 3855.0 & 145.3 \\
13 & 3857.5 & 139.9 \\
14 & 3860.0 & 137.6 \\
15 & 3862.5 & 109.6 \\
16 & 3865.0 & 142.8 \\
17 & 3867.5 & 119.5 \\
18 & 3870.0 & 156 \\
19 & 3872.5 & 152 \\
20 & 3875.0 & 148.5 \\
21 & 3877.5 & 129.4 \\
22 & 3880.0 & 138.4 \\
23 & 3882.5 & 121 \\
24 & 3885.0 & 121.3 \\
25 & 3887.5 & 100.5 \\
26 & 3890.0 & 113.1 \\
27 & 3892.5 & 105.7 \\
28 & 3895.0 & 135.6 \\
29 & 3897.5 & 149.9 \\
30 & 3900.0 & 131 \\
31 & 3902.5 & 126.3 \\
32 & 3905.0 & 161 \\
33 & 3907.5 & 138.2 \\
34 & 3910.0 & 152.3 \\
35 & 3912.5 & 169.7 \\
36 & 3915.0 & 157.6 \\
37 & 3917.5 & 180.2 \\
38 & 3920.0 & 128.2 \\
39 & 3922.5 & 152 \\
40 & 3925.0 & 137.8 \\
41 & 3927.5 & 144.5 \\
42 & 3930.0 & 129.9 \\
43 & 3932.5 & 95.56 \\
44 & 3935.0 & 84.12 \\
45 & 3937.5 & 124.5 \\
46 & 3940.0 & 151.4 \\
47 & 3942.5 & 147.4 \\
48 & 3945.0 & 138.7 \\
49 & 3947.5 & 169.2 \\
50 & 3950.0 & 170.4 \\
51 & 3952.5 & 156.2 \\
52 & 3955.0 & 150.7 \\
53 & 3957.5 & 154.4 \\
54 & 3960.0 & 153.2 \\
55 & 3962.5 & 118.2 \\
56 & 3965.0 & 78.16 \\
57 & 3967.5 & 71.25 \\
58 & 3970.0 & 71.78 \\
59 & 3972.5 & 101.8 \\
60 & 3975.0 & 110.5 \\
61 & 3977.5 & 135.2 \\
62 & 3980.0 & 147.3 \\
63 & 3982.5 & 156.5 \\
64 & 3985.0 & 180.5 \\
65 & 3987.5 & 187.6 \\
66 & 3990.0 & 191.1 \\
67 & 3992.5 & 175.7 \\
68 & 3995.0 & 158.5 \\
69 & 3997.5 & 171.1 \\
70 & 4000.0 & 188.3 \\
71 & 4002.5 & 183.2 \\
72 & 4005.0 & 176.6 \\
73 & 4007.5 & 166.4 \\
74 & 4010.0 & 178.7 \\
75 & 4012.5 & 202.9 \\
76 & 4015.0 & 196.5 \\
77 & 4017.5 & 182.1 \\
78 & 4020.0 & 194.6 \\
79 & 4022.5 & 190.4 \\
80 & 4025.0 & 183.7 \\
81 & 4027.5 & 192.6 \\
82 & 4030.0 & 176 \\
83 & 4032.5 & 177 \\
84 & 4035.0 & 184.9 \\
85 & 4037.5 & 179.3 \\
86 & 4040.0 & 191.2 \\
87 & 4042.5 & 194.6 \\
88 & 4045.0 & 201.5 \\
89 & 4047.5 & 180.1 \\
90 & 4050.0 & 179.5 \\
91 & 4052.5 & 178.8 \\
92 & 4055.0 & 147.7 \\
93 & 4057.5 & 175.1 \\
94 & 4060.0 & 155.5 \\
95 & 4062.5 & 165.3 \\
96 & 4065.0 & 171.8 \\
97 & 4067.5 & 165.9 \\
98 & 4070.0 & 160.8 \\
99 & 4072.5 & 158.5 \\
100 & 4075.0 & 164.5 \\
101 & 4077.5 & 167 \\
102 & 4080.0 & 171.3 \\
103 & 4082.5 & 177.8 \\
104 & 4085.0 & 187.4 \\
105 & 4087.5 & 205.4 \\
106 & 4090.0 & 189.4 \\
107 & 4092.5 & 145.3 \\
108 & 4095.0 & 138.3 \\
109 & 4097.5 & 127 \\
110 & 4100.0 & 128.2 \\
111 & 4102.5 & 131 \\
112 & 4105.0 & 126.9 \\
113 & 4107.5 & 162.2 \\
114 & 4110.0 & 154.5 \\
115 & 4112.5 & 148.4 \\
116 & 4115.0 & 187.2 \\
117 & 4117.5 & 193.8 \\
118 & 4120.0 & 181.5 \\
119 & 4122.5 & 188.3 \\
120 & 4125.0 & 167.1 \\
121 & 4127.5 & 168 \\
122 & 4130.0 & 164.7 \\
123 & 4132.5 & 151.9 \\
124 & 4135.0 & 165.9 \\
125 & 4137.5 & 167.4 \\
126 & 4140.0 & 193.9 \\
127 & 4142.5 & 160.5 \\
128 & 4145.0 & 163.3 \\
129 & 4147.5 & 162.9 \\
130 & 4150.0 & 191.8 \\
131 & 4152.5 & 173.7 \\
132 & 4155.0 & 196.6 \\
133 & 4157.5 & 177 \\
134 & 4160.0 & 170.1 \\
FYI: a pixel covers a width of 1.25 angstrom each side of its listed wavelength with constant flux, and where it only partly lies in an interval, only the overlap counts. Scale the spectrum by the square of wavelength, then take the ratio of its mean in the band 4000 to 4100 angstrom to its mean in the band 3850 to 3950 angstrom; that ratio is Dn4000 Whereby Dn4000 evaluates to 1.38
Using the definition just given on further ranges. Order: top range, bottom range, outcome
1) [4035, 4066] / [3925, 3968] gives 1.40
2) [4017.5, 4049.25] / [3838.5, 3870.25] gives 1.54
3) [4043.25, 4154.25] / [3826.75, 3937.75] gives 1.43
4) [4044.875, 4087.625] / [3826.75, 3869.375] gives 1.57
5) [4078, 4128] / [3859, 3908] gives 1.39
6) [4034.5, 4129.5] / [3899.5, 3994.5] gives 1.28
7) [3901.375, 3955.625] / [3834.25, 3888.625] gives 1.16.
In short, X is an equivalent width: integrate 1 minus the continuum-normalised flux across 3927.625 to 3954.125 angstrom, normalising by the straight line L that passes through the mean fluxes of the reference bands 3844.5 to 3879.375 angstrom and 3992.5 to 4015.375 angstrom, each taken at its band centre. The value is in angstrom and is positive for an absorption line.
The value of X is 4.0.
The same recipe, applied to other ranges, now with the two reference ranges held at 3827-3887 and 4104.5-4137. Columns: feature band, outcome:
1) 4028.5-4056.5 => -4.7 angstrom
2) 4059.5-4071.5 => -0.4 angstrom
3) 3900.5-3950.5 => -2.1 angstrom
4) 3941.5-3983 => 3.4 angstrom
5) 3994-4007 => -2.4 angstrom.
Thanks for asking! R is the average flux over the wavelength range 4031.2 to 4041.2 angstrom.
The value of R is 183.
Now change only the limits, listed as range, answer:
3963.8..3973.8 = 80.9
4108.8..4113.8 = 152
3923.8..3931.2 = 137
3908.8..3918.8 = 165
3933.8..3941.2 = 120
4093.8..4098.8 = 133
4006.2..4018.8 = 185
